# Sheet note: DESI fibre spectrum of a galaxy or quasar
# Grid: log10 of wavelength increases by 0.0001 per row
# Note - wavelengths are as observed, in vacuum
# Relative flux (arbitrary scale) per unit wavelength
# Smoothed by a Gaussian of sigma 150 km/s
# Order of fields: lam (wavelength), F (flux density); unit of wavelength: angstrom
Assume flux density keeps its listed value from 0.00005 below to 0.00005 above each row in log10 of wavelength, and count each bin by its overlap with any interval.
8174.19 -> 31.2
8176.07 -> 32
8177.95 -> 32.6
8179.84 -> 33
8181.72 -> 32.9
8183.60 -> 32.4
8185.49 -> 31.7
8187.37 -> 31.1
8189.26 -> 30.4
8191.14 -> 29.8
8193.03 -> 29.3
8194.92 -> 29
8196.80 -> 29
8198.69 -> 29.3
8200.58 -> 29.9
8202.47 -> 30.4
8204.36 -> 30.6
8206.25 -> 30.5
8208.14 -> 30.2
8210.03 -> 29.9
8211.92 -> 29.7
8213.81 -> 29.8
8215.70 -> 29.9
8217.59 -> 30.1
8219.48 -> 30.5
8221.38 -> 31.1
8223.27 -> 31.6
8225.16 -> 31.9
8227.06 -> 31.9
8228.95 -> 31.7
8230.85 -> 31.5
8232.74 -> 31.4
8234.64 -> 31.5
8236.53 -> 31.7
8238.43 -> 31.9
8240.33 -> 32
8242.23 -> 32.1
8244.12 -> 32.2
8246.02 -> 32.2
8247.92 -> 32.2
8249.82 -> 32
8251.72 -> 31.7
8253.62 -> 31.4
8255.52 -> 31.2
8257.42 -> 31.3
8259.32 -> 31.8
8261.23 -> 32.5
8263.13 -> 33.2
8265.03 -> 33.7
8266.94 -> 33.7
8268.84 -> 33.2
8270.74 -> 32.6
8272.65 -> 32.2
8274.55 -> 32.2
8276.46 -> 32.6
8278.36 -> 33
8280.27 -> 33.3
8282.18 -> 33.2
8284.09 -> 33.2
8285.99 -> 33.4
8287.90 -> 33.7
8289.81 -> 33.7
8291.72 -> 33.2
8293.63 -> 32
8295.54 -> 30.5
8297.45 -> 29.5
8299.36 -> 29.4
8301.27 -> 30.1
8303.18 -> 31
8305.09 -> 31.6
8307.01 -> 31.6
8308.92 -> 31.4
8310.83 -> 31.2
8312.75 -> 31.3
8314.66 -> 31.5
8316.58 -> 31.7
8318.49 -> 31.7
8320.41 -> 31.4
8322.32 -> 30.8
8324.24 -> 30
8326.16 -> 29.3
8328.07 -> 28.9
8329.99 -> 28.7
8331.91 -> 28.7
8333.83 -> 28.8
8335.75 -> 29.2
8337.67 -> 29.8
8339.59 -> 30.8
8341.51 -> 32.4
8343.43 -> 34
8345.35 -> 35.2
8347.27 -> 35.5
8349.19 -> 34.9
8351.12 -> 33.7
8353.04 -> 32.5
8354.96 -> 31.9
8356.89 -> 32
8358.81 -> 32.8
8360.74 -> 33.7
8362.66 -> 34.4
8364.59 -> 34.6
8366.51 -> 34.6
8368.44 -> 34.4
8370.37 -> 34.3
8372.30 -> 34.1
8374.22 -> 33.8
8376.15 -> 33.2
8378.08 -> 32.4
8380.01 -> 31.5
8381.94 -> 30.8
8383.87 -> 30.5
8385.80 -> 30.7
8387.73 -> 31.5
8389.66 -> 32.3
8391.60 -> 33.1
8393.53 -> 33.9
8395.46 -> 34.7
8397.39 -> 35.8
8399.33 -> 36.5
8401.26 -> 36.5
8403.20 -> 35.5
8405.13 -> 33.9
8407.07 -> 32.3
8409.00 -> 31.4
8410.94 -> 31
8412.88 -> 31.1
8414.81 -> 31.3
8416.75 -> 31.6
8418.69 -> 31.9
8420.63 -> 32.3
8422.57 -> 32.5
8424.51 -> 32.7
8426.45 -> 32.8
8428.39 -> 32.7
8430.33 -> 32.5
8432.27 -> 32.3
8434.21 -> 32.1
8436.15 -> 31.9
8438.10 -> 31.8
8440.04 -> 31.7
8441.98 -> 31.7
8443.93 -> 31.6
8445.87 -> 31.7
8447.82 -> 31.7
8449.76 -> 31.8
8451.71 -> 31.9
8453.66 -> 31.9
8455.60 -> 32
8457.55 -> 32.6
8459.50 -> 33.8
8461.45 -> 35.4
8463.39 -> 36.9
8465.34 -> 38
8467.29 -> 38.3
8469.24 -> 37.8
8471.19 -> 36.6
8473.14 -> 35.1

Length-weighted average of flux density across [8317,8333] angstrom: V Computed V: 30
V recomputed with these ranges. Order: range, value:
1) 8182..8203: 30.3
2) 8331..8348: 31.6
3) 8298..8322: 31.1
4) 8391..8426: 33.2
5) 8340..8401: 33.4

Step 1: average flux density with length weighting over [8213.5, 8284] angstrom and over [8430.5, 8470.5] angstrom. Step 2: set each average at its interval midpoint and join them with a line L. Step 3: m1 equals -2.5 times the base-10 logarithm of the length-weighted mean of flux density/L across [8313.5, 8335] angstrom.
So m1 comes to 0.08 mag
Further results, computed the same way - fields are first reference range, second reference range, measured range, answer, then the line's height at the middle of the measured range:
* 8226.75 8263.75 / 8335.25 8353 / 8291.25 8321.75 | 0.046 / 32.5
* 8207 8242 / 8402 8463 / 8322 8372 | -0.012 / 31.8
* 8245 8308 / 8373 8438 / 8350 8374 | -0.035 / 32.5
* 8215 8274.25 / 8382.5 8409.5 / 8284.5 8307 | 0.025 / 32.4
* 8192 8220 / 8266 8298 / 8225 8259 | -0.019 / 31.2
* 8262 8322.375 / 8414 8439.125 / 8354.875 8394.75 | -0.025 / 32.2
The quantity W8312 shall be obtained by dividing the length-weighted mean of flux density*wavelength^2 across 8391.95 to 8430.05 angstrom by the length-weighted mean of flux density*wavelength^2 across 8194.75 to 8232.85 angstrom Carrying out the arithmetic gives 1.14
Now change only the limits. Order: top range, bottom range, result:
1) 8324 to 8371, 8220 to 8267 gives 1.04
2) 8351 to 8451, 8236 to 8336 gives 1.06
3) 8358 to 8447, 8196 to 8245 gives 1.11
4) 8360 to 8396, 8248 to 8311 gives 1.05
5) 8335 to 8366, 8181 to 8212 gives 1.13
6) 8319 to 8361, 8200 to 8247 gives 1.04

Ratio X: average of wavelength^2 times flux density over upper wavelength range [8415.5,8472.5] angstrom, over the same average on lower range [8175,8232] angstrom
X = 1.14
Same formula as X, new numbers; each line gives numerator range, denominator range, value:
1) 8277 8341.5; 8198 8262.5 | 1.02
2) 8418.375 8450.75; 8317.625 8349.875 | 1.06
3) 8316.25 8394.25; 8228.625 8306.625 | 1.02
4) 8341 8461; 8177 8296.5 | 1.08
